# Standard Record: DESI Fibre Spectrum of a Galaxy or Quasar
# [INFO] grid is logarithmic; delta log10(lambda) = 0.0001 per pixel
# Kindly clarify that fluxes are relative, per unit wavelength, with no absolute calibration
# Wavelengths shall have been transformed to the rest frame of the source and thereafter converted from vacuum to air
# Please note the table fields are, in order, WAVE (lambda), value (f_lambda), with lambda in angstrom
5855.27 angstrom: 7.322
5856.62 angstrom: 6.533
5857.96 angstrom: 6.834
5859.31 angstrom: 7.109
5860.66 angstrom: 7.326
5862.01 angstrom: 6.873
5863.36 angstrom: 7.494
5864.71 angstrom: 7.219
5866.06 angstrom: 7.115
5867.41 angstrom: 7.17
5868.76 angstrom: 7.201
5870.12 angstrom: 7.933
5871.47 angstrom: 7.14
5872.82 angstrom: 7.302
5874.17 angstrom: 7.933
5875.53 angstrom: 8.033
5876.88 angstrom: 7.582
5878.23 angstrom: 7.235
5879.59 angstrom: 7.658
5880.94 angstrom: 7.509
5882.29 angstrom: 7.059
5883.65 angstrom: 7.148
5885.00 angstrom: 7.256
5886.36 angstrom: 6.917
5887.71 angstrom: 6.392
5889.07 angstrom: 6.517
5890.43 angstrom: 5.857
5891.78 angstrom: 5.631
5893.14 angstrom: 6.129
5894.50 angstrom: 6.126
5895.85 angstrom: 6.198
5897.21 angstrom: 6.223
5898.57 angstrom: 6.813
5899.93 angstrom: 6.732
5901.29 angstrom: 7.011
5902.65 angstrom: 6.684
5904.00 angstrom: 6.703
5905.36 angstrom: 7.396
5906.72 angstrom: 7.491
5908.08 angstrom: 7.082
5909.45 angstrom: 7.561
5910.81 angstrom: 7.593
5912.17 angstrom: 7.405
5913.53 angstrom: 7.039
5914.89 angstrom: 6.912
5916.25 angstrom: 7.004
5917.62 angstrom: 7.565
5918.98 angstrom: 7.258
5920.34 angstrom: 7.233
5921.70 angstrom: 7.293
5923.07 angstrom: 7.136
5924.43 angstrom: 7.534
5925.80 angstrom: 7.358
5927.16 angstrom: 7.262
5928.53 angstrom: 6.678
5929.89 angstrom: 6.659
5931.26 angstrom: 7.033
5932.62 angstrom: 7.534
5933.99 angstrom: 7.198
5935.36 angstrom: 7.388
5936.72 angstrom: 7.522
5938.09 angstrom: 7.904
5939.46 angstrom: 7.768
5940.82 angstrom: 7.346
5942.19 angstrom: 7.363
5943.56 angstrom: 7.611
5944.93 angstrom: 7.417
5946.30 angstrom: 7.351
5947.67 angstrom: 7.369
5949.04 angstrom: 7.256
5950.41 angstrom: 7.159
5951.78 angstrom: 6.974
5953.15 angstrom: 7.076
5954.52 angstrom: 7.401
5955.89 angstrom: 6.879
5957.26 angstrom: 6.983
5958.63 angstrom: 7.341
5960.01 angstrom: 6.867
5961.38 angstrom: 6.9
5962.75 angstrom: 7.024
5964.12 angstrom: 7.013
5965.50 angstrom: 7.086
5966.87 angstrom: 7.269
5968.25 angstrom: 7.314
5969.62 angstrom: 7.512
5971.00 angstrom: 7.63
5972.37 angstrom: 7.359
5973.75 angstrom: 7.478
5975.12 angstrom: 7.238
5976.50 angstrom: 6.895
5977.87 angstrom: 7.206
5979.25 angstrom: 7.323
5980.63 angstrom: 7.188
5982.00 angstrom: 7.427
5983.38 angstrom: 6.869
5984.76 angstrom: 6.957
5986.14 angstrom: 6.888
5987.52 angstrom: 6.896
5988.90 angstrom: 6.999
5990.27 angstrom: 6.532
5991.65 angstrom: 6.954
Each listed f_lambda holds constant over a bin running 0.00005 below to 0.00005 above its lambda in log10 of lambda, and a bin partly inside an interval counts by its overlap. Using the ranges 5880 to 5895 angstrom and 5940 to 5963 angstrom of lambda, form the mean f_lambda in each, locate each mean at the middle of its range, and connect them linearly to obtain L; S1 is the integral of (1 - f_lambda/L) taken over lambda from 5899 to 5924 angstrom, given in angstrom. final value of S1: -1.2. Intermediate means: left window 6.62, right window 7.2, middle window 7.17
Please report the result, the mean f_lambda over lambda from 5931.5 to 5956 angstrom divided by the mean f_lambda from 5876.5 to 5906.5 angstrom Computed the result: 1.1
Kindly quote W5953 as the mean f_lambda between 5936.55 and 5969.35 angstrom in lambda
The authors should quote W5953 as 7.26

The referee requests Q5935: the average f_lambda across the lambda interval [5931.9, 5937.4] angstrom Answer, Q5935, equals 7.41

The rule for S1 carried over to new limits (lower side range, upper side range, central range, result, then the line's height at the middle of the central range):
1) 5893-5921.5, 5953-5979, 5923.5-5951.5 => -0.95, 7.09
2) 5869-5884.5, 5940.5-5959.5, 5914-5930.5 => 0.40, 7.34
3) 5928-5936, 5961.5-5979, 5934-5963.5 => -0.51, 7.16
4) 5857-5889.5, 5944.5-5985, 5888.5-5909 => 1.84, 7.23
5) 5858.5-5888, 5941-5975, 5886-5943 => 2.03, 7.27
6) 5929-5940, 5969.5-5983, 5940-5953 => 0.06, 7.34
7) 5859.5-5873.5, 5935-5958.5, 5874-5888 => -0.11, 7.28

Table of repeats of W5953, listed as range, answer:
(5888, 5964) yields 7.07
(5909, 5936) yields 7.23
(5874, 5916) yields 6.95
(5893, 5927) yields 7.04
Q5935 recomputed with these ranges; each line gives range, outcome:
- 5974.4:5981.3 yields 7.17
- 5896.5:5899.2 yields 6.5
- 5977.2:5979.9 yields 7.25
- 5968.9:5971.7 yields 7.58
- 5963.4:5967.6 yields 7.11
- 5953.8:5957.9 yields 7.1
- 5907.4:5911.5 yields 7.4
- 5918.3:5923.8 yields 7.24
